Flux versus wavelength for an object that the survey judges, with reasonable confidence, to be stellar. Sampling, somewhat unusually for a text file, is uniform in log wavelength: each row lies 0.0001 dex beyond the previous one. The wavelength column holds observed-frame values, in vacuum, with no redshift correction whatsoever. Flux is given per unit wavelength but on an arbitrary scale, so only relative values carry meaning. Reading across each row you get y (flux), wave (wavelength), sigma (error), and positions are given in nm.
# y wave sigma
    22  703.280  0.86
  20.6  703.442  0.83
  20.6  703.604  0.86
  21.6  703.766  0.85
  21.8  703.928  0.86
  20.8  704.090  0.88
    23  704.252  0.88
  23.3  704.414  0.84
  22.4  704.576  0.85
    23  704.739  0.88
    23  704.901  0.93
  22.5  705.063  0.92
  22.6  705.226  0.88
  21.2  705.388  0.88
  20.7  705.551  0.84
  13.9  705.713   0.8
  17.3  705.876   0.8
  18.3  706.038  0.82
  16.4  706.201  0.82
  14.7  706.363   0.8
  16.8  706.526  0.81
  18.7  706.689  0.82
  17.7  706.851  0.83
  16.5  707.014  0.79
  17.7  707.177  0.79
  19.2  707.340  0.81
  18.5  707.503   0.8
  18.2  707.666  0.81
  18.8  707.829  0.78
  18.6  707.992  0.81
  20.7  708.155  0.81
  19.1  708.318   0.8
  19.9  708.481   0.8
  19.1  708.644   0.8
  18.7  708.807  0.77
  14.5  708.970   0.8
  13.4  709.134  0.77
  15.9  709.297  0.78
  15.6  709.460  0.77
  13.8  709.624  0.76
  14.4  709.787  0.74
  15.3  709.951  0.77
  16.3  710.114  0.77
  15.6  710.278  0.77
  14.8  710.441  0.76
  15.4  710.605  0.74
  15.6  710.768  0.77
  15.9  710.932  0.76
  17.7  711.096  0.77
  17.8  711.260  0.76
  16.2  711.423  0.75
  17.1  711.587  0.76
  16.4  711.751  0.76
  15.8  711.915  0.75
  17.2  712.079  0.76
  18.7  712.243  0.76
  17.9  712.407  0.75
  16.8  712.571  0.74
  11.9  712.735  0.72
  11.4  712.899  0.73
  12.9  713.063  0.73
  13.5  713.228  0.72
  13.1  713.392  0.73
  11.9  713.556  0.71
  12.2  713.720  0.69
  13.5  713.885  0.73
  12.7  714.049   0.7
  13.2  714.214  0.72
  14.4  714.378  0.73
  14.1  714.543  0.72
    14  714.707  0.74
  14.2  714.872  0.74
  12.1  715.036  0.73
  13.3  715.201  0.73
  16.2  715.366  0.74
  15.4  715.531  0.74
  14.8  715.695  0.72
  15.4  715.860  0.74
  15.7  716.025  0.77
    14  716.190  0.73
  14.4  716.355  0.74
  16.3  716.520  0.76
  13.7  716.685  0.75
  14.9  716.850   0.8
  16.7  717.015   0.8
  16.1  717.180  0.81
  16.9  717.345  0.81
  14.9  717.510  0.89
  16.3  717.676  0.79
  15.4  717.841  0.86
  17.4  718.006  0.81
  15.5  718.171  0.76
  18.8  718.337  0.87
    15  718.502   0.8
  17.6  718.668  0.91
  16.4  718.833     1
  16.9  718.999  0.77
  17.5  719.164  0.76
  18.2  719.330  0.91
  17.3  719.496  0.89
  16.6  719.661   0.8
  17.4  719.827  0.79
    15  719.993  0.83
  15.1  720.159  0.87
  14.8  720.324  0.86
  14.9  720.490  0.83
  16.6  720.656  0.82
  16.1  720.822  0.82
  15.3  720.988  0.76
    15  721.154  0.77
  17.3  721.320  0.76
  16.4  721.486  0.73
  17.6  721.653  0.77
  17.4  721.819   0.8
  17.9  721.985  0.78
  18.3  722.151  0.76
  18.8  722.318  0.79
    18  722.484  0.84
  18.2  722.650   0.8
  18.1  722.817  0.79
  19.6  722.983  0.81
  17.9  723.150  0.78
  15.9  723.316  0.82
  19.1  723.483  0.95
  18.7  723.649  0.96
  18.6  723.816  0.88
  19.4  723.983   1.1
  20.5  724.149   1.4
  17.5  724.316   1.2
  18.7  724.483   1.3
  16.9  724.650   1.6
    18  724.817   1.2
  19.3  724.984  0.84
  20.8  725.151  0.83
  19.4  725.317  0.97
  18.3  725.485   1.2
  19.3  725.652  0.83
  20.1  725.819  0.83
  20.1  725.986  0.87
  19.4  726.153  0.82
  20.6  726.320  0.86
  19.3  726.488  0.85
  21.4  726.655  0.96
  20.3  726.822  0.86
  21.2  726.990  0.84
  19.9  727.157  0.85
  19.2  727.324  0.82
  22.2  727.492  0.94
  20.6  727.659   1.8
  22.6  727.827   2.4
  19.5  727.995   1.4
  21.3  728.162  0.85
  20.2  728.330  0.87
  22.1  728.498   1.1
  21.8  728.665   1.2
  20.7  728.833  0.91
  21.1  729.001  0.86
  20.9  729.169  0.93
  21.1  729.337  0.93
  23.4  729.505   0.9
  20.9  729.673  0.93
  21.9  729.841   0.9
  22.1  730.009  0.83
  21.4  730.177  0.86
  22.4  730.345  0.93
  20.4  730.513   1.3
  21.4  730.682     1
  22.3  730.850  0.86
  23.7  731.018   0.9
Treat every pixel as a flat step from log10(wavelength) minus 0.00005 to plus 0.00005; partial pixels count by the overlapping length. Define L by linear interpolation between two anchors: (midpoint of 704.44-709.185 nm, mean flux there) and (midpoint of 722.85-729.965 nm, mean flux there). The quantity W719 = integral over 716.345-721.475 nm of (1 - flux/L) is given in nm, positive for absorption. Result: 0.88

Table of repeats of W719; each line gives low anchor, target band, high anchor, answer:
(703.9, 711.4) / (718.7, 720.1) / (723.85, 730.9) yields 0.186 nm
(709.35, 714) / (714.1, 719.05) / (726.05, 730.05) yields 0.470 nm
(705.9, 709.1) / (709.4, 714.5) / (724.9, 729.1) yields 0.964 nm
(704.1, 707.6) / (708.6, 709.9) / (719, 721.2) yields 0.215 nm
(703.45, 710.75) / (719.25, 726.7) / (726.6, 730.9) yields 0.920 nm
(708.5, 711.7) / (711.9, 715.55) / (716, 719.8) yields 0.449 nm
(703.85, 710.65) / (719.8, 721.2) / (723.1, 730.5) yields 0.289 nm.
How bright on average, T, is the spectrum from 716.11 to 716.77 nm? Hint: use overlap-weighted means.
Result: 14.6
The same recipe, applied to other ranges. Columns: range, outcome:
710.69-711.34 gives 16.7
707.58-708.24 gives 19.1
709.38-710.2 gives 15.1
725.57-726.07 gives 19.9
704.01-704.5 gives 22.4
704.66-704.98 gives 23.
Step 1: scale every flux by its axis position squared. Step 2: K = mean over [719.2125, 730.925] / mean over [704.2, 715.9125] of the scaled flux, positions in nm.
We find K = 1.20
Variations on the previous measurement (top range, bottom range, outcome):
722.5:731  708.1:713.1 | 1.30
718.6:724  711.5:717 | 1.21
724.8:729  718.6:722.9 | 1.23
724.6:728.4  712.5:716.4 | 1.50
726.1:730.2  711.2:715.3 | 1.51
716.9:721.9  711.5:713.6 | 1.11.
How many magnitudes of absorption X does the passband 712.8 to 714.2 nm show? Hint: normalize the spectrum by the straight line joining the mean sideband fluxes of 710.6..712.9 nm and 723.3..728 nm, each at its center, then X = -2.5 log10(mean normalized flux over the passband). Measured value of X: 0.30 mag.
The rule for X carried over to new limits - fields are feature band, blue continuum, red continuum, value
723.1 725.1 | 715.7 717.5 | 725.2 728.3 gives 0.03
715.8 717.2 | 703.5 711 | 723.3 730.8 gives 0.25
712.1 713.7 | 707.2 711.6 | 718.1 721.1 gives 0.17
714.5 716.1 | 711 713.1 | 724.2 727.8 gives 0.16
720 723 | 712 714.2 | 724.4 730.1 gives 0.06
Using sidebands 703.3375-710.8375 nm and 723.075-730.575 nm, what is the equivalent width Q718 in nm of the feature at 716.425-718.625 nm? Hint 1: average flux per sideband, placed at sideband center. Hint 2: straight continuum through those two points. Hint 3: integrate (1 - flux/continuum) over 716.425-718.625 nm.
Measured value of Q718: 0.378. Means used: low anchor 18.4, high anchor 20.1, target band 16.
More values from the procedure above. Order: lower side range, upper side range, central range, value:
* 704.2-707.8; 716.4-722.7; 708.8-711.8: 0.44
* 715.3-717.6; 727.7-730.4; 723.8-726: 0.04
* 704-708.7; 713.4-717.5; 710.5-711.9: 0.02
